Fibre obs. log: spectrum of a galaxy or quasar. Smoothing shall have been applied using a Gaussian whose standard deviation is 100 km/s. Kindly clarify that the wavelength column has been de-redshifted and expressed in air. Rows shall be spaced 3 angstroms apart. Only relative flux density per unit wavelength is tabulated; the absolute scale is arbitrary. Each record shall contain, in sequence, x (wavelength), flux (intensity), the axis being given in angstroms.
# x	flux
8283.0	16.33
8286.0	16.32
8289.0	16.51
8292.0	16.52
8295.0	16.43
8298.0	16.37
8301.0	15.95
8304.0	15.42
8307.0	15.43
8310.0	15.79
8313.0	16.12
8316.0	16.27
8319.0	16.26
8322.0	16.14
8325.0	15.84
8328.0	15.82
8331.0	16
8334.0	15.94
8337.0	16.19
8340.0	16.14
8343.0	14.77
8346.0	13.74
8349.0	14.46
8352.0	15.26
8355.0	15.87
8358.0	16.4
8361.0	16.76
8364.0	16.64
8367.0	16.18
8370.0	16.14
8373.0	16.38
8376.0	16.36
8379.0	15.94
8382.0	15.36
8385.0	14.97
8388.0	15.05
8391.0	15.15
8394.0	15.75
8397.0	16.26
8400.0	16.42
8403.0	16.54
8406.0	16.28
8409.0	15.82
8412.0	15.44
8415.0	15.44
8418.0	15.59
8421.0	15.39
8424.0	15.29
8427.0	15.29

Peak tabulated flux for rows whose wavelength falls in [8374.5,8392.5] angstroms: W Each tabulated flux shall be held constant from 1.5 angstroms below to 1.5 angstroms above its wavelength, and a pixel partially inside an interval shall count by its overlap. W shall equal 16.36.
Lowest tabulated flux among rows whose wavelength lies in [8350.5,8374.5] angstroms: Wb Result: 15.26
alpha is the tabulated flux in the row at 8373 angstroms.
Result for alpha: 16.38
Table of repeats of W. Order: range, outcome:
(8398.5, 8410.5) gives 16.54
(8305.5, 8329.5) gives 16.27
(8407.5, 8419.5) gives 15.82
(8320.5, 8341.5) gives 16.19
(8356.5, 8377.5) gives 16.76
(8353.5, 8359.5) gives 16.4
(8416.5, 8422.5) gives 15.59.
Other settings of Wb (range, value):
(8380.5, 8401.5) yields 14.97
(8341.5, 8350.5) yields 13.74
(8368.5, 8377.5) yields 16.14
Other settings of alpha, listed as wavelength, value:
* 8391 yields 15.15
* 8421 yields 15.39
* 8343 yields 14.77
